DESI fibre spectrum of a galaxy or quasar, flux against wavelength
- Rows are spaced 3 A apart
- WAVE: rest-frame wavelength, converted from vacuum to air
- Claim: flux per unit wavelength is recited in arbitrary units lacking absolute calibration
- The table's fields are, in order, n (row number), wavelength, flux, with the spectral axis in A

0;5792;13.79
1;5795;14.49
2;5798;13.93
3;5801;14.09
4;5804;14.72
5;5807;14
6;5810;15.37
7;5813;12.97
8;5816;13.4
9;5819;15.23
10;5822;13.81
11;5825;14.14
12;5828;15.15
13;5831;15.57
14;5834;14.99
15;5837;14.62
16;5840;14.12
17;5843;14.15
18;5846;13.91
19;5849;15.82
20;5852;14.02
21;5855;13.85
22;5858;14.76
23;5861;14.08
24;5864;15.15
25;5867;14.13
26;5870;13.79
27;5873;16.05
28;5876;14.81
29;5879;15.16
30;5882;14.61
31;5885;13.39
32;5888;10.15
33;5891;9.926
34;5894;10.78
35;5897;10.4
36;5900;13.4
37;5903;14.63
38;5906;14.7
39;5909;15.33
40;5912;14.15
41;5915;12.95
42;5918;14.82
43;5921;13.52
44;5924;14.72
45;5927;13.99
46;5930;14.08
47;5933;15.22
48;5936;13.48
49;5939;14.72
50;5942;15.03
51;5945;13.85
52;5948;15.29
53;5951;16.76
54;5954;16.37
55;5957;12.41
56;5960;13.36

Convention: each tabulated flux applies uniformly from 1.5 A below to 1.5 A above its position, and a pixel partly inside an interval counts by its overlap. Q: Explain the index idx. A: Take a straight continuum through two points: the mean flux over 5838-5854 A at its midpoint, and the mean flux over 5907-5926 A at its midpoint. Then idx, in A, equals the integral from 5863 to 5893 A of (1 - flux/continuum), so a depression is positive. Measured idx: 1.44 A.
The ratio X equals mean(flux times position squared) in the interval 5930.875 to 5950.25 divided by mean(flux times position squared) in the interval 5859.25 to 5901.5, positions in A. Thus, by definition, 1.13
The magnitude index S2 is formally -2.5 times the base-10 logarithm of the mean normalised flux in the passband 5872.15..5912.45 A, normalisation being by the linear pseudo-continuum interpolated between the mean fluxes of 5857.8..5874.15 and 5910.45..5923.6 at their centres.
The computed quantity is 0.07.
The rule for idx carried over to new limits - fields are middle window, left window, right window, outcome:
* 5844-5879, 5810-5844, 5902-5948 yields -0.46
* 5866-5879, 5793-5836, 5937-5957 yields -0.06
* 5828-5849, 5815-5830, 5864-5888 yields -0.44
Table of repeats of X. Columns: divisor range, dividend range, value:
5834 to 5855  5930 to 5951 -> 1.05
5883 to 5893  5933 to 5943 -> 1.30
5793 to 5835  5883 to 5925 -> 0.94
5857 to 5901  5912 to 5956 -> 1.11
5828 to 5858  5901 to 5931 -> 1.00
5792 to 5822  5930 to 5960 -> 1.08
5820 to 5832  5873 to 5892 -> 0.93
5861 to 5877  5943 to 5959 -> 1.04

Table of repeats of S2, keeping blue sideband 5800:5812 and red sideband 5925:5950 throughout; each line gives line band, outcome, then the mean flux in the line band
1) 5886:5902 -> 0.29 mag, 11.1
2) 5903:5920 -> 0.01 mag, 14.4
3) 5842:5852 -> 0.00 mag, 14.6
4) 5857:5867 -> -0.01 mag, 14.6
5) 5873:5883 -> -0.04 mag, 15.1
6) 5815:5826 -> 0.02 mag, 14.2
